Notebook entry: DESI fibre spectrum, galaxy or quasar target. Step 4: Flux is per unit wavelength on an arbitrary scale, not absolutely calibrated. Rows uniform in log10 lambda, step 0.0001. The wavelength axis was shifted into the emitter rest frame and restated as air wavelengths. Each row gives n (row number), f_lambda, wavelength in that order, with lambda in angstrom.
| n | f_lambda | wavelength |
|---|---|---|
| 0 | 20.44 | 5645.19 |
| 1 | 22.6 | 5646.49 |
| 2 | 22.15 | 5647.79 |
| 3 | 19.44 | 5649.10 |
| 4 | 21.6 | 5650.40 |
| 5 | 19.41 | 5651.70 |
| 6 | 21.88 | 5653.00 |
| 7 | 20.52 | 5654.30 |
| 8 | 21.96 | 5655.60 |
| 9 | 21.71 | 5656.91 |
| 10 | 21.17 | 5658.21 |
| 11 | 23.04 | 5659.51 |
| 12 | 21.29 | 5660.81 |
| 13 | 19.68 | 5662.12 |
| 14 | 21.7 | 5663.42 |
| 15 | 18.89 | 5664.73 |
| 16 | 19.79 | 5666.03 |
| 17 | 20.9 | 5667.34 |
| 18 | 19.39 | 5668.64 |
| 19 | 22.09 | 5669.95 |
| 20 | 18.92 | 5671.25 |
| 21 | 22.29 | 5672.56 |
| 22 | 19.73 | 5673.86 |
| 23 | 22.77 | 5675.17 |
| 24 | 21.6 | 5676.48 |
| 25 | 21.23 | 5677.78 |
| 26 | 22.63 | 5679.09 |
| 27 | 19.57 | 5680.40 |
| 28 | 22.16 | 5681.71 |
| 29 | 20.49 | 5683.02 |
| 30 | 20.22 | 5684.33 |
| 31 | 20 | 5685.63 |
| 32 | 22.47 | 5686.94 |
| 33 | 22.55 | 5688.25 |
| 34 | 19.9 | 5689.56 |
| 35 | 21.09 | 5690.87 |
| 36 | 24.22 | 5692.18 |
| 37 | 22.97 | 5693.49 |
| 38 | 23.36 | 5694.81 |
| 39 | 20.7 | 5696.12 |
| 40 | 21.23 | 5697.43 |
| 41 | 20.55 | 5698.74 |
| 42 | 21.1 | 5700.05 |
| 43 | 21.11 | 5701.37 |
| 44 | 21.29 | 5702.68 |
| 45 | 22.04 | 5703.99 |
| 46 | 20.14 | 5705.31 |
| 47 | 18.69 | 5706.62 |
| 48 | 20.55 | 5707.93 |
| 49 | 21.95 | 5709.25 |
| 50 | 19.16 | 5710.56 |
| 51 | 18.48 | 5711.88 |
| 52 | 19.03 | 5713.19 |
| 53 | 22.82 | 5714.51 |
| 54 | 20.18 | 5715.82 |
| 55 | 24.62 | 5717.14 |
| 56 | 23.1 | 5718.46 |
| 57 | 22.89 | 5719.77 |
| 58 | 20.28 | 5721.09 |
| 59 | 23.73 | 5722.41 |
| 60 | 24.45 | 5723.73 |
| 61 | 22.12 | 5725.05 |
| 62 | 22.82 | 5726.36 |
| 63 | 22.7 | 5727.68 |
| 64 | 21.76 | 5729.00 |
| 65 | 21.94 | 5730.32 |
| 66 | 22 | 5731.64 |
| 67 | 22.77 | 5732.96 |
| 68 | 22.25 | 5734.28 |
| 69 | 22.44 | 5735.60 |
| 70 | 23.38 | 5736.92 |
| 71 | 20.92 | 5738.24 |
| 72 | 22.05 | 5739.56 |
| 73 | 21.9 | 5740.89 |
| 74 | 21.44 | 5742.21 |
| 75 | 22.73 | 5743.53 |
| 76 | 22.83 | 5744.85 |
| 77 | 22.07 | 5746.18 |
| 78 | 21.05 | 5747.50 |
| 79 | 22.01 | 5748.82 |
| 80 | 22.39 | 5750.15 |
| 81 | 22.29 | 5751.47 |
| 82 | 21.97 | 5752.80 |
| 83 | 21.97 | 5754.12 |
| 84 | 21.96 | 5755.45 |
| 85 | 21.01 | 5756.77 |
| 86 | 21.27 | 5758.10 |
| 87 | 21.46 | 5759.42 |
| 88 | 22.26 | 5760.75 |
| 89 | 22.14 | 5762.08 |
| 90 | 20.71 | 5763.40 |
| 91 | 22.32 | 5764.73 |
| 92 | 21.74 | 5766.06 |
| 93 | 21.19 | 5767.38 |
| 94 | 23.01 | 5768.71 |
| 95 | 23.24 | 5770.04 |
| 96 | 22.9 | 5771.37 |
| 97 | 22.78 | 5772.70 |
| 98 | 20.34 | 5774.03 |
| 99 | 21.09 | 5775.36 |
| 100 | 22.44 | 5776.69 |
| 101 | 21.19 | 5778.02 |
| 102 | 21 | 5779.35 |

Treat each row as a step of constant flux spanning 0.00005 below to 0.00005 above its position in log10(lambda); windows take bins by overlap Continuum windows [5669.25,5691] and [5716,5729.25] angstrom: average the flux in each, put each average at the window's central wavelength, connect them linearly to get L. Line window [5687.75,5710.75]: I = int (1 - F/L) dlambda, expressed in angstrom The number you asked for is 0.6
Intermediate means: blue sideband 21.2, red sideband 22.8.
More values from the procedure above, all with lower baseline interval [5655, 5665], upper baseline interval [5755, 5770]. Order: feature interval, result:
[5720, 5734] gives -0.6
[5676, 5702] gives -0.1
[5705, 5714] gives 0.7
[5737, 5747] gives -0.2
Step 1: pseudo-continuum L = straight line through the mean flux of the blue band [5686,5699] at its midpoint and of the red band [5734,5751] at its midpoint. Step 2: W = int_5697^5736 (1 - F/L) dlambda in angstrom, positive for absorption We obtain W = 0.7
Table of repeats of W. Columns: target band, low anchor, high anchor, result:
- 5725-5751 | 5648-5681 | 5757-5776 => -0.7 angstrom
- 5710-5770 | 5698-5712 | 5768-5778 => -1.7 angstrom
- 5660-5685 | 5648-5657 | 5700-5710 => 0.1 angstrom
